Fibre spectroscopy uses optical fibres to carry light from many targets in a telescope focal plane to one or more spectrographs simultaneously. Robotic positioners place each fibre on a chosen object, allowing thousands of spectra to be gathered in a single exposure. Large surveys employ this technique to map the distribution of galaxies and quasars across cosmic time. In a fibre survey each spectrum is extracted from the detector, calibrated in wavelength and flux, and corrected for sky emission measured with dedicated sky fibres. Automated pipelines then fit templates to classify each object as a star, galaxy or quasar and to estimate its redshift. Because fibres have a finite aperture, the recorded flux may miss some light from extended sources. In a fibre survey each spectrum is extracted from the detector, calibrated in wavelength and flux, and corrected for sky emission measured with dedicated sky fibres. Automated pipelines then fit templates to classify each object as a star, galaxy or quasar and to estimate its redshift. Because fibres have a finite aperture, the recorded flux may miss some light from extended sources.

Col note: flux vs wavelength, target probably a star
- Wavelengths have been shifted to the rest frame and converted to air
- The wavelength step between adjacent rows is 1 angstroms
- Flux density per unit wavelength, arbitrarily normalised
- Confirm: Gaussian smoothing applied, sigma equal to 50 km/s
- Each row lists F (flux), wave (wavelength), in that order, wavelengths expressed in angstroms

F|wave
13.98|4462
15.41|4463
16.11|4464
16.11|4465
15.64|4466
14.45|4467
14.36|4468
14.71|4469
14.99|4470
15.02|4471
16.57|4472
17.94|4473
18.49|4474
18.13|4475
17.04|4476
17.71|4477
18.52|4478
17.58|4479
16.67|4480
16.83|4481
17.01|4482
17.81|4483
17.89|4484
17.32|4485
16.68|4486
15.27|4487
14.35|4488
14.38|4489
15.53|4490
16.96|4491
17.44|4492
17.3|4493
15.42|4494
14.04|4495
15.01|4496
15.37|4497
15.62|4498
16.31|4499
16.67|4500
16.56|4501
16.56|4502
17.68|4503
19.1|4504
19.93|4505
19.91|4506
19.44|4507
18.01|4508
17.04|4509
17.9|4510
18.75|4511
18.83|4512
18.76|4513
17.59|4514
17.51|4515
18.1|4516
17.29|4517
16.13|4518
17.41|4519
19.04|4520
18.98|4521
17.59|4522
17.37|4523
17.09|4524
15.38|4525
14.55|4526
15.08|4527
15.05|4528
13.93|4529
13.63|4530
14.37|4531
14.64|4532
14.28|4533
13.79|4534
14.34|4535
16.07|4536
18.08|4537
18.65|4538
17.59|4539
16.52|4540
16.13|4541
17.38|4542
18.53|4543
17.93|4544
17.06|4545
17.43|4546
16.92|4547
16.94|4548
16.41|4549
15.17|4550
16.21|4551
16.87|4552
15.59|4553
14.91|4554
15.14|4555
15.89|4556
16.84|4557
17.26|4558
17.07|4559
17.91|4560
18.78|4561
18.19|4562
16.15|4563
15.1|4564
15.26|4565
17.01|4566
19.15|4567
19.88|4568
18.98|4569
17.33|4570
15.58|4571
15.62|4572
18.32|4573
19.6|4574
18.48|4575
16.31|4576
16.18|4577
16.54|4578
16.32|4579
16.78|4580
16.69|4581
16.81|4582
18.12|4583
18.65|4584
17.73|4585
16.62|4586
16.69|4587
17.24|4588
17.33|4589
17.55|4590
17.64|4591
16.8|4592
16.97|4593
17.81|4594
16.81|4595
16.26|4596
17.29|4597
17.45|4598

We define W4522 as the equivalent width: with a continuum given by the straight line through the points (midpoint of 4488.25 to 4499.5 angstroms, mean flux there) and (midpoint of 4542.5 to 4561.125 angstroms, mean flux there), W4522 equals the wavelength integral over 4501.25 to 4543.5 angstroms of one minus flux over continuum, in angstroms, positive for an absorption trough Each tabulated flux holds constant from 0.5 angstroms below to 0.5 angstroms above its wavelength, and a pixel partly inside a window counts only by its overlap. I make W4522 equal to -2.0 angstroms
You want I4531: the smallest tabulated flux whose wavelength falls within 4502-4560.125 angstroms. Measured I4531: 13.63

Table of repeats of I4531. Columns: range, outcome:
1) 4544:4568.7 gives 14.91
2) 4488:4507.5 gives 14.04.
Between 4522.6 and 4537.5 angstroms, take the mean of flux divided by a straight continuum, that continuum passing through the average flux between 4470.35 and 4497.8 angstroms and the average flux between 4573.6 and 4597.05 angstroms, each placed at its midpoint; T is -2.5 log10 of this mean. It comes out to 0.116 mag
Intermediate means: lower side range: 16.6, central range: 15.2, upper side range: 17.2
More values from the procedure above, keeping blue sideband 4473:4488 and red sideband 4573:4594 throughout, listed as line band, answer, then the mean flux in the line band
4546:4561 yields 0.05 mag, 16.5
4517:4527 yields 0.02 mag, 17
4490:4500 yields 0.09 mag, 16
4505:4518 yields -0.06 mag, 18.2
